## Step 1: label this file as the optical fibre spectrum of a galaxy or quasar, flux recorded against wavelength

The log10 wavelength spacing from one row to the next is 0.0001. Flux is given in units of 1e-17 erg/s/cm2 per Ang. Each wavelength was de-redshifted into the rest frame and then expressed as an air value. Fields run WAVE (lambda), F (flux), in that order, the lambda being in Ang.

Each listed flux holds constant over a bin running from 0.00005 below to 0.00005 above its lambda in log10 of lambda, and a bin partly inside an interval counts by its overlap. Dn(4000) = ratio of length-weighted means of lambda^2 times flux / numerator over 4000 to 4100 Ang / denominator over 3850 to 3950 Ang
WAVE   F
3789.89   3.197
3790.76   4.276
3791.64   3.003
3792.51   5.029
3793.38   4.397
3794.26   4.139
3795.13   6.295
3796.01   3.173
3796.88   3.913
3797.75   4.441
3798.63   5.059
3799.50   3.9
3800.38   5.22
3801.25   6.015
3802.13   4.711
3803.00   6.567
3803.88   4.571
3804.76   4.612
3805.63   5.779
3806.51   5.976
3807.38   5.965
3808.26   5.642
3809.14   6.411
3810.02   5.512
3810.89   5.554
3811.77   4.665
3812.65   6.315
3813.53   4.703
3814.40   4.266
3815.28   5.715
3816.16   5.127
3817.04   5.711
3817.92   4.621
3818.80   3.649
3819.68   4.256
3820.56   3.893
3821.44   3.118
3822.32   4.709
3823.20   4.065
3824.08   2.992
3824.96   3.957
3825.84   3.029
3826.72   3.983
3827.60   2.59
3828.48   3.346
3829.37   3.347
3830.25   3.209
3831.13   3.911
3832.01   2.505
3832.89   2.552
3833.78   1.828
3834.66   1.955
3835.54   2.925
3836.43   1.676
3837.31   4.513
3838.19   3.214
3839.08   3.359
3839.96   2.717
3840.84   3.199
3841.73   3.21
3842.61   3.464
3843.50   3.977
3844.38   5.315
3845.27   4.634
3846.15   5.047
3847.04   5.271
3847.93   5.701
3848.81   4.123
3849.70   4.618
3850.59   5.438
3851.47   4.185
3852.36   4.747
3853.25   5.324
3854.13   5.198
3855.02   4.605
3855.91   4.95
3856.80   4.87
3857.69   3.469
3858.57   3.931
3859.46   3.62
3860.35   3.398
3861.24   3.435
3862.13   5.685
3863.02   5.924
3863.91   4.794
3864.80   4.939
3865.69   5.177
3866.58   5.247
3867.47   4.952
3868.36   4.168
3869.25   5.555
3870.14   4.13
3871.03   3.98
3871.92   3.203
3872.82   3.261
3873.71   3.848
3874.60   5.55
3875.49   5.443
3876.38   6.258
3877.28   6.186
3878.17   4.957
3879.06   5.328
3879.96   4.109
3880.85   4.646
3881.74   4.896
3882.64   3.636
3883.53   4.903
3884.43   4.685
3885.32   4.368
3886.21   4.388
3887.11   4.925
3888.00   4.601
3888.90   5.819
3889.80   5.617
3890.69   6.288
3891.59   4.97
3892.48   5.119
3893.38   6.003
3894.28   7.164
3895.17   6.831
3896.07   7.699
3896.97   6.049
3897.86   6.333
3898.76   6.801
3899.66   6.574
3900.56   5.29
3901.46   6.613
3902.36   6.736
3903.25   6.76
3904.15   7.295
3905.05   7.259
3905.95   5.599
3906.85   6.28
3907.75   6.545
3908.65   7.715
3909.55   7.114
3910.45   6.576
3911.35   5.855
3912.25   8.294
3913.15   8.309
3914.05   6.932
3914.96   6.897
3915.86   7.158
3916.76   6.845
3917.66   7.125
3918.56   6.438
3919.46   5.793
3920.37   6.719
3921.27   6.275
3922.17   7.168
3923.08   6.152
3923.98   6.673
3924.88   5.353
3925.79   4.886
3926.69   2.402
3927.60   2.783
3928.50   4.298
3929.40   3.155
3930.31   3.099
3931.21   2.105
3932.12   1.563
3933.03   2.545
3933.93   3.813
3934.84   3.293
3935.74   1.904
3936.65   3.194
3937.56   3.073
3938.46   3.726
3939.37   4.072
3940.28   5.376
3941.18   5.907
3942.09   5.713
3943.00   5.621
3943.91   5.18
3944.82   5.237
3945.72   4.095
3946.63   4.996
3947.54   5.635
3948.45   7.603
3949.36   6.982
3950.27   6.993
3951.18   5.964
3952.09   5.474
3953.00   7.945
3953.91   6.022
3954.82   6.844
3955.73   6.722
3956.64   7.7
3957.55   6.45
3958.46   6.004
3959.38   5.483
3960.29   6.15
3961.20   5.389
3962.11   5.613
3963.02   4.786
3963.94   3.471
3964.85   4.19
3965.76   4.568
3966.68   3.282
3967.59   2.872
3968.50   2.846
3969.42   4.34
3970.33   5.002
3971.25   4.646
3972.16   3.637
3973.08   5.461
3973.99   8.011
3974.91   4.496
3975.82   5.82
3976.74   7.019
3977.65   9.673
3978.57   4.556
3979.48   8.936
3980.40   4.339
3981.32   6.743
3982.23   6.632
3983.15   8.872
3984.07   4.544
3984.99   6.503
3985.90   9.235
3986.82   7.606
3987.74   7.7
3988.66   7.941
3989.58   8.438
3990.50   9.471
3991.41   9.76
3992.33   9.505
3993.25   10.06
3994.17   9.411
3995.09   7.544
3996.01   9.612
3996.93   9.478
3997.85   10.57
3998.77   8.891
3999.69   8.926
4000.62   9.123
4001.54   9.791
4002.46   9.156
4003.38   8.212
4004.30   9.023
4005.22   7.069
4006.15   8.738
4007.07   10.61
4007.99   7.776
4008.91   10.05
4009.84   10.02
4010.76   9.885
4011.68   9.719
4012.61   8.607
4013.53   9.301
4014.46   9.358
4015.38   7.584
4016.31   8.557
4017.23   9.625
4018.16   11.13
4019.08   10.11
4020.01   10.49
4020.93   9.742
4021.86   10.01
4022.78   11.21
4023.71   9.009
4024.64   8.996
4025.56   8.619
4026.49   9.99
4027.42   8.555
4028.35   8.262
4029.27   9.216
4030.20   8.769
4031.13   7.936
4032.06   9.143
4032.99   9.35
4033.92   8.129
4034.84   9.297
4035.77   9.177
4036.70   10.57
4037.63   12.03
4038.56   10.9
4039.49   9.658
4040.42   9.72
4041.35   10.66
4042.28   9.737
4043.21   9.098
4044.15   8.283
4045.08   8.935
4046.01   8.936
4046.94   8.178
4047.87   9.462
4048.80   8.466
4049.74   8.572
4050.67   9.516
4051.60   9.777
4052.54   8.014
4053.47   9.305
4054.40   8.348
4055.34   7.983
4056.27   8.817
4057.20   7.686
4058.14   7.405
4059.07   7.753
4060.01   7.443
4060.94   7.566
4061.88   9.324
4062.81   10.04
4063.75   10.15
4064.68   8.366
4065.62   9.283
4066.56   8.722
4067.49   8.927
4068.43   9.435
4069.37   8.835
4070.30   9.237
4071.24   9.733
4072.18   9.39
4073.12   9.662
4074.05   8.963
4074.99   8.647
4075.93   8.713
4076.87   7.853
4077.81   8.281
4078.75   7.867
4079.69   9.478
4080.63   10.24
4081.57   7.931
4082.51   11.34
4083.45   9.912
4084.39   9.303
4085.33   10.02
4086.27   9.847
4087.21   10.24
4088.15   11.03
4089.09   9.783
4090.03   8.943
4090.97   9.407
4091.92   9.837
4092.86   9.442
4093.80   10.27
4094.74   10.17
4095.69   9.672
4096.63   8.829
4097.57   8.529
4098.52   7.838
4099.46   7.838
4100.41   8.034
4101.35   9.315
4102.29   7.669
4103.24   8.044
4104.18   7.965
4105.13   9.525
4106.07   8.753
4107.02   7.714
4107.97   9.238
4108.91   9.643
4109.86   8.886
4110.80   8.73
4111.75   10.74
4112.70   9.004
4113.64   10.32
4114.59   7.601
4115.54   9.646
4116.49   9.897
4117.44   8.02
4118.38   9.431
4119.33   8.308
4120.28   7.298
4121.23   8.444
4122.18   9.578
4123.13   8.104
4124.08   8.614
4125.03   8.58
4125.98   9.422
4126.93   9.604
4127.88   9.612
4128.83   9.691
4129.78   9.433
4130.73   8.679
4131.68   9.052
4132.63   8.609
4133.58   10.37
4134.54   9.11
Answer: 1.9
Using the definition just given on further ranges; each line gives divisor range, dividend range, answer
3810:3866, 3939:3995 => 1.61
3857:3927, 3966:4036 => 1.54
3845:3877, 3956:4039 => 1.82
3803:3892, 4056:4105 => 2.28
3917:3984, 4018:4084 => 1.83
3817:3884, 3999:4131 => 2.43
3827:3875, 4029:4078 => 2.45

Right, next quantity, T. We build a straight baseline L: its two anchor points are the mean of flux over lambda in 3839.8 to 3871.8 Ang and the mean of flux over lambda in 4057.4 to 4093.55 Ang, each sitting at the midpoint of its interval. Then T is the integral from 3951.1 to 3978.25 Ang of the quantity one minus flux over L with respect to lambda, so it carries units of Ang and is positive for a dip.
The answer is 5.2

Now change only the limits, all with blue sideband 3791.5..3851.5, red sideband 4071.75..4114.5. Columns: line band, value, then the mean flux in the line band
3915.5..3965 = 9.5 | 5.19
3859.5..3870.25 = 0.7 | 4.76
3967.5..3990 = 2.7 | 6.29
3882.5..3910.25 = -1.8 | 6.03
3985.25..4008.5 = -4.7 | 8.93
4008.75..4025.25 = -3.8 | 9.62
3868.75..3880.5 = 1.1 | 4.75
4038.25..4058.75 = -1.5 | 8.95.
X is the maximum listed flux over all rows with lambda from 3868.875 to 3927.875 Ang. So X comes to 8.309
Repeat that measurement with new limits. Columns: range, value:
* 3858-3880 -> 6.258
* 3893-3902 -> 7.699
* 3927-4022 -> 11.13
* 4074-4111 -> 11.34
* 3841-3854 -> 5.701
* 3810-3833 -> 6.315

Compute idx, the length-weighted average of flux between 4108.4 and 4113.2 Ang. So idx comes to 9.42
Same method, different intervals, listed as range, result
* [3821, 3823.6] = 3.96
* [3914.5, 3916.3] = 7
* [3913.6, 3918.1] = 6.99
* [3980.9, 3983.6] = 7.43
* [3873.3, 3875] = 4.7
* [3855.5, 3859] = 4.31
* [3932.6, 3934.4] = 3.19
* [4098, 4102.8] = 8.13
